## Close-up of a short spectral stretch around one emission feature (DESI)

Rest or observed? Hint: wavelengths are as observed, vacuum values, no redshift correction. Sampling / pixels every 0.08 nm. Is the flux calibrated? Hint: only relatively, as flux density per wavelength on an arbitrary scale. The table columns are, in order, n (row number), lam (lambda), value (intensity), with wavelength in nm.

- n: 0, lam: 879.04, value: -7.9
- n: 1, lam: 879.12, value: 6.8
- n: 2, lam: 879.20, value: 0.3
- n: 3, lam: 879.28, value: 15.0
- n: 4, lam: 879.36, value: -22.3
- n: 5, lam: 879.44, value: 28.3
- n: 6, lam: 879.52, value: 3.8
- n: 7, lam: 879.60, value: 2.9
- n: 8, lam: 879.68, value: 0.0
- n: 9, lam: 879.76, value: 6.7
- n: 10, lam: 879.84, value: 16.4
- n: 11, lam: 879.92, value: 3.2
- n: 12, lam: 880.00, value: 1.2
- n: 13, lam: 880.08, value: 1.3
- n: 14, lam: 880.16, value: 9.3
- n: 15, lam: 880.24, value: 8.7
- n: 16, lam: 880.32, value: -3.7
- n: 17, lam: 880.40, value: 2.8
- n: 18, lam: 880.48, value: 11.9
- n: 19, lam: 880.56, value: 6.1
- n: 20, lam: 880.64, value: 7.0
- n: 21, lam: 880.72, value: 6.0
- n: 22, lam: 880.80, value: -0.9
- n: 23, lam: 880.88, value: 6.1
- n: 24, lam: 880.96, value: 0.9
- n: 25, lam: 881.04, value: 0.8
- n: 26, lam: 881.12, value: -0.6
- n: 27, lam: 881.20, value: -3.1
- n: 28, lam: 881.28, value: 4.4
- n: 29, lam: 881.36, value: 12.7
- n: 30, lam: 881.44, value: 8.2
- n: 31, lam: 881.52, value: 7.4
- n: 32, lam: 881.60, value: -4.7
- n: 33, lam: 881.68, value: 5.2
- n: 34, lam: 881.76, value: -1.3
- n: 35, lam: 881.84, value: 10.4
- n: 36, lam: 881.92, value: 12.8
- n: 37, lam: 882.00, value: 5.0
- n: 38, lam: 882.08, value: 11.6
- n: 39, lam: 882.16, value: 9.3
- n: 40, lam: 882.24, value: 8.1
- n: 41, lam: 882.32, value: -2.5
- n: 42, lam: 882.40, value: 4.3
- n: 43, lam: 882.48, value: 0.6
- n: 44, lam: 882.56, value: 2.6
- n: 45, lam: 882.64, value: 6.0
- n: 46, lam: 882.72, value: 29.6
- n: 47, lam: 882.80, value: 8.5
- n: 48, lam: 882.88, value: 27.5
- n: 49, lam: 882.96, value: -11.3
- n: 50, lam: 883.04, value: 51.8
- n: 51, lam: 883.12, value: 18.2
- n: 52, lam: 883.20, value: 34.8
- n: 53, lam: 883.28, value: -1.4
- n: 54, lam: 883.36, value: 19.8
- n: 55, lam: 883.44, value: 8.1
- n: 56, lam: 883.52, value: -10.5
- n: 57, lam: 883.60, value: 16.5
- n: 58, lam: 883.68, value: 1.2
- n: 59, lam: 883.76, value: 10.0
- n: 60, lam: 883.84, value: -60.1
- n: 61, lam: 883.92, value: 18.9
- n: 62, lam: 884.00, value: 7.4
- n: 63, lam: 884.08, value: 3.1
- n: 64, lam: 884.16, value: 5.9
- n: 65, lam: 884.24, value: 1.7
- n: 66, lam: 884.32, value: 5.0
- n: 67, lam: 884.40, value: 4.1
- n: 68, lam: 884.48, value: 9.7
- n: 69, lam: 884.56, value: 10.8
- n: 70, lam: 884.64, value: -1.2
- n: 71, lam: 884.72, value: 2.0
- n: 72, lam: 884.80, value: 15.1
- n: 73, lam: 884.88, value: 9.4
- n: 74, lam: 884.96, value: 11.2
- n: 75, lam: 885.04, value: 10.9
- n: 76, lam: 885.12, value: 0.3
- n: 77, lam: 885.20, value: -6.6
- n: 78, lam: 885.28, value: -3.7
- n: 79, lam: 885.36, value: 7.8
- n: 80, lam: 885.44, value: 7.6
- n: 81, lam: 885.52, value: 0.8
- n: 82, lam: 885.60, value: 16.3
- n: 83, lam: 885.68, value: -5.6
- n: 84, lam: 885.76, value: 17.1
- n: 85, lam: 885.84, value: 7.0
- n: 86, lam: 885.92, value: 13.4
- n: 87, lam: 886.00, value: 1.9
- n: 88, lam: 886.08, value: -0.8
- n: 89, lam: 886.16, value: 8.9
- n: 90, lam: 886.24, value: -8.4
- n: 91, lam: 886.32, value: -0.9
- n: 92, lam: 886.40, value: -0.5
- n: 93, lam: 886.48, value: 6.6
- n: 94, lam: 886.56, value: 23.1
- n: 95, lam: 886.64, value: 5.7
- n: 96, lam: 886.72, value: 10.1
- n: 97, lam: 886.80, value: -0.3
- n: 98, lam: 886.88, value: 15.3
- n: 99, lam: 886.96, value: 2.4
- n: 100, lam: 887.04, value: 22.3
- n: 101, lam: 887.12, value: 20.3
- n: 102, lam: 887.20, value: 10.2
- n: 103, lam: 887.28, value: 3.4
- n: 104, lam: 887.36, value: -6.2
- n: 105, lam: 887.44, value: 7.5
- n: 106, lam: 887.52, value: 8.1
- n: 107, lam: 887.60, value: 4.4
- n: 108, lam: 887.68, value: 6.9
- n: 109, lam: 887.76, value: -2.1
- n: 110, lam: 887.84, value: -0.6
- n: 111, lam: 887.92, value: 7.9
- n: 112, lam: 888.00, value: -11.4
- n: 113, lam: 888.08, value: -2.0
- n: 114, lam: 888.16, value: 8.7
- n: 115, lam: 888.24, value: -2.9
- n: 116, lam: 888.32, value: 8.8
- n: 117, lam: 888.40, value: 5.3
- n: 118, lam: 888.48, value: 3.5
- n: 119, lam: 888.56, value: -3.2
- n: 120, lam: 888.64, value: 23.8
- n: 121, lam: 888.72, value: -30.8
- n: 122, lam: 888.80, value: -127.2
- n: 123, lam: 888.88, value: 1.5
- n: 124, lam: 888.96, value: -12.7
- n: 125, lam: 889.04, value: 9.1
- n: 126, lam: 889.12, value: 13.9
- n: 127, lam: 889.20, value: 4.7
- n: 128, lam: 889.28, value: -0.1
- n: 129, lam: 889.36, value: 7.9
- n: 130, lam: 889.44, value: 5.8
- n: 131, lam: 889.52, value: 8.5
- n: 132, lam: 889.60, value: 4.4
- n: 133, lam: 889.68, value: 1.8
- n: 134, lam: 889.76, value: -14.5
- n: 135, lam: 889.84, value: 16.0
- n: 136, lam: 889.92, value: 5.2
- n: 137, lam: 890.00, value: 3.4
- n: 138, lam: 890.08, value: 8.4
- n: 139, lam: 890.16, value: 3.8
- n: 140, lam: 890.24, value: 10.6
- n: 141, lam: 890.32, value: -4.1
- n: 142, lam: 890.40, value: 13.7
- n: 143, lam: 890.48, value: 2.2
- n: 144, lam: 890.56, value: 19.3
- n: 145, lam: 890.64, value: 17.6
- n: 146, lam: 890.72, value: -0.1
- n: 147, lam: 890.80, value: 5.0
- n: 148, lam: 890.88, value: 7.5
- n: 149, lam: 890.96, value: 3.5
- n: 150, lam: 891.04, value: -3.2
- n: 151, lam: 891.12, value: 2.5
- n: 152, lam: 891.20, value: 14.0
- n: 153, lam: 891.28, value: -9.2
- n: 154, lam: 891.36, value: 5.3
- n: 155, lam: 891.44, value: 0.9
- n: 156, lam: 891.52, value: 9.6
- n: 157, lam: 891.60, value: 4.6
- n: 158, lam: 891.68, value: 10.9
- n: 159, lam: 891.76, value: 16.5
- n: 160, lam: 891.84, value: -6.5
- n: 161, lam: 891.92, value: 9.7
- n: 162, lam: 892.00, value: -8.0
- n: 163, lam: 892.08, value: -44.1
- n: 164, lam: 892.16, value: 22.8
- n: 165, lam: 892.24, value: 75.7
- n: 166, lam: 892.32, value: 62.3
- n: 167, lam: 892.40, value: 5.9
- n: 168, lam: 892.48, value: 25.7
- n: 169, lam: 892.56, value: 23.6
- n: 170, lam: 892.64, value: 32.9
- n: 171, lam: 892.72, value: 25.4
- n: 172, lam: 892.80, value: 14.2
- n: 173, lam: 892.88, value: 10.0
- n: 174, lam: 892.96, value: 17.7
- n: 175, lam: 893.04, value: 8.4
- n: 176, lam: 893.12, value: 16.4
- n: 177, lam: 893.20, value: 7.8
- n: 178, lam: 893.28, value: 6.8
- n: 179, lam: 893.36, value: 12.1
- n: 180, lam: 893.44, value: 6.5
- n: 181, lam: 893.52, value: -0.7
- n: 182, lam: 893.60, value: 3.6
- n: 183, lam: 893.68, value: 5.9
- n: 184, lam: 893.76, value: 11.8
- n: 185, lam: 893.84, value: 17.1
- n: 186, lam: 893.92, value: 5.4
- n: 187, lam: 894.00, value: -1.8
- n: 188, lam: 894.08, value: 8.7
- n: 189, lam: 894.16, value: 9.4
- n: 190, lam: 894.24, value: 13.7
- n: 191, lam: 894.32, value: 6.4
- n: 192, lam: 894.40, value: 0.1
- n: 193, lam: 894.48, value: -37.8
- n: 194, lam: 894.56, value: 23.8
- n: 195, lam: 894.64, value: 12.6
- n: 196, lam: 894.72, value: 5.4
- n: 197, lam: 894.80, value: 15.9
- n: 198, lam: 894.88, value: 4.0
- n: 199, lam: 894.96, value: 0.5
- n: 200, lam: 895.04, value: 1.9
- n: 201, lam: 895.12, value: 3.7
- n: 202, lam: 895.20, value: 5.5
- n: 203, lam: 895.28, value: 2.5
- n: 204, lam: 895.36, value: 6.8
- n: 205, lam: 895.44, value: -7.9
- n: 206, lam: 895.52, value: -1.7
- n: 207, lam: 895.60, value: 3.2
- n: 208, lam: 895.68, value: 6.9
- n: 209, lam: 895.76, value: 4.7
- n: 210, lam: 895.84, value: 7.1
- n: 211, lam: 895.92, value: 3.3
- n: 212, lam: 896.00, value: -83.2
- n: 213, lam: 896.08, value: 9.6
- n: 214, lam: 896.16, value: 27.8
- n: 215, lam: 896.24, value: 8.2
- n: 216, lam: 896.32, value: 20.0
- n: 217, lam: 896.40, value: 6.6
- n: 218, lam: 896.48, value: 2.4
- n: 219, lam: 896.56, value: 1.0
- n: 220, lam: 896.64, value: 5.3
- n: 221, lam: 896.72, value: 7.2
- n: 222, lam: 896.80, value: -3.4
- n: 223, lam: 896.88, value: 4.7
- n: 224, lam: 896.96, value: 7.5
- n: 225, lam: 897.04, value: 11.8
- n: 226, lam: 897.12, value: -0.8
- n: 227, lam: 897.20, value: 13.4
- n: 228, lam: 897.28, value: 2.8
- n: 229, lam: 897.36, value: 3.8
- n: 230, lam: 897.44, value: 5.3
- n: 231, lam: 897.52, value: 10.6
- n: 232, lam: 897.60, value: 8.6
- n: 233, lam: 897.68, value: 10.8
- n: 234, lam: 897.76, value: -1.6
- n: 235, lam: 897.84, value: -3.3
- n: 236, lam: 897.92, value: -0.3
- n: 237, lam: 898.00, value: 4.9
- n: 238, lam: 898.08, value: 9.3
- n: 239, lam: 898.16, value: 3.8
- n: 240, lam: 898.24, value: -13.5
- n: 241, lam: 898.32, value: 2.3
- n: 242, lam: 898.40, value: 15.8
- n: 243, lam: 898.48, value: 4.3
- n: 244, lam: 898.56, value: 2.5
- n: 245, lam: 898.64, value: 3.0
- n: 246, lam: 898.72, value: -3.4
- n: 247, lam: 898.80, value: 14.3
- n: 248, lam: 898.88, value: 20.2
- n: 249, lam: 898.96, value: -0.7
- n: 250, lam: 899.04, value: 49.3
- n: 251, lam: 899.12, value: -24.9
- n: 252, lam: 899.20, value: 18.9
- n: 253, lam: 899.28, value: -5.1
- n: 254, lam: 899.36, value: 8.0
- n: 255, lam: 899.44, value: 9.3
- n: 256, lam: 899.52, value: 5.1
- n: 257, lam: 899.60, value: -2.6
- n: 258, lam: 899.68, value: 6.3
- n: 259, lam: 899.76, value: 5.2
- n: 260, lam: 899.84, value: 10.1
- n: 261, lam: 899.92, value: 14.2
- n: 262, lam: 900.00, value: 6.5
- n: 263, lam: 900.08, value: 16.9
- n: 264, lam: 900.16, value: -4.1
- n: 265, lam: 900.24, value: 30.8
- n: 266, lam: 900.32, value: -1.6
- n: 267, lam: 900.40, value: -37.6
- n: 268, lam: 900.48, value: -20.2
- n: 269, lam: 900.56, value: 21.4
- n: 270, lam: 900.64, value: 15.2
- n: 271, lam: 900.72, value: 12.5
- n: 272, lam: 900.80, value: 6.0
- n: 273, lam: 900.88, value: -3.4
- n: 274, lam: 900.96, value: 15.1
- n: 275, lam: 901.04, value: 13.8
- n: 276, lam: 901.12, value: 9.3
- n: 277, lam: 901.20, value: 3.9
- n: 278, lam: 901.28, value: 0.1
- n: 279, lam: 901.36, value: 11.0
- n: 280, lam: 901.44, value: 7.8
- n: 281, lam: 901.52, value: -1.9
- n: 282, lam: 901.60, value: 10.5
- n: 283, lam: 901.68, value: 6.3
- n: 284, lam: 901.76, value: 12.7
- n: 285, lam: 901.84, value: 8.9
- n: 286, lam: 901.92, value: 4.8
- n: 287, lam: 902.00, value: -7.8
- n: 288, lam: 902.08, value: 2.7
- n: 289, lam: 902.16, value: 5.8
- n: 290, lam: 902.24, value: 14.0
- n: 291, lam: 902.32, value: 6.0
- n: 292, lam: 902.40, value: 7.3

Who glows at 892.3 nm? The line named [O III] 5007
